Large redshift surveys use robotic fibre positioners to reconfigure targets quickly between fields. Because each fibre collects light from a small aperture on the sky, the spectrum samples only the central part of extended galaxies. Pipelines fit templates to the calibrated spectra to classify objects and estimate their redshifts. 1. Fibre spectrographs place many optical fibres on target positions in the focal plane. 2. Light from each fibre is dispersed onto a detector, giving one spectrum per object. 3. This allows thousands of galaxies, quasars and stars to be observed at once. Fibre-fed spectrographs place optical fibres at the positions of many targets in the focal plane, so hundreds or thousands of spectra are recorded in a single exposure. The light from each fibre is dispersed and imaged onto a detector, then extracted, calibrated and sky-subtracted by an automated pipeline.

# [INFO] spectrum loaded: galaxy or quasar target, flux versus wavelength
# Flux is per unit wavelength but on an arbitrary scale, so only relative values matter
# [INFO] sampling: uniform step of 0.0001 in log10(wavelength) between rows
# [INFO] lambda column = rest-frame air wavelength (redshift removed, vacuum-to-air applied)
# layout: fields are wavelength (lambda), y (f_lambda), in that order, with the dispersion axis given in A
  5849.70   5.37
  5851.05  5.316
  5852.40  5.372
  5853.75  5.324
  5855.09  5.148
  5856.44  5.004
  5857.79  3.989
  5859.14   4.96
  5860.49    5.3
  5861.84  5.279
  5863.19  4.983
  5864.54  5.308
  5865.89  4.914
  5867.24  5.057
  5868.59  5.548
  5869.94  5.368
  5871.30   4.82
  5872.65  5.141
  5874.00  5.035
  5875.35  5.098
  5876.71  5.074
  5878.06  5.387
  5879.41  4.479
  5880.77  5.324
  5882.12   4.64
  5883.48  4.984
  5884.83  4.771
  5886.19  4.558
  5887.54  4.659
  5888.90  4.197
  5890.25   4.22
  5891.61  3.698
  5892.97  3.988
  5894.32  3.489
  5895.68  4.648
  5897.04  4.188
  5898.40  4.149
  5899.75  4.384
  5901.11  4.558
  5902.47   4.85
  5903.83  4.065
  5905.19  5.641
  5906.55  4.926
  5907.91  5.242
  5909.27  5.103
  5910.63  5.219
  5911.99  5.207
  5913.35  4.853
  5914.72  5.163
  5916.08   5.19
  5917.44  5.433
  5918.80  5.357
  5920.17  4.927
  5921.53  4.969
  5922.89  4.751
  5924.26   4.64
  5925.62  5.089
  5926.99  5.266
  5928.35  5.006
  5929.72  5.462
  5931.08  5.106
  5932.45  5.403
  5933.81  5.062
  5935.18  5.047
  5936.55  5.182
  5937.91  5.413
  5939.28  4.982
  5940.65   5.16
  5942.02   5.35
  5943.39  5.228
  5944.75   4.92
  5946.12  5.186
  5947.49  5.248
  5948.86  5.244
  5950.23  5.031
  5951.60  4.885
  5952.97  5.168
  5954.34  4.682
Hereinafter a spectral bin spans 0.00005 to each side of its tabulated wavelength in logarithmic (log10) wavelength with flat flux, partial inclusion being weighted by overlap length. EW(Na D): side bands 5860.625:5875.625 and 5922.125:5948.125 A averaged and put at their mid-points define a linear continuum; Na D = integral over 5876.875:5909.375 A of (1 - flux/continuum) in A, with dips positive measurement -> 3.5 A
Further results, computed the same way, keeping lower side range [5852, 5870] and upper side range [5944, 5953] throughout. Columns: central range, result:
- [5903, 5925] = 0.24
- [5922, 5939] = -0.05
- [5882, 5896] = 2.11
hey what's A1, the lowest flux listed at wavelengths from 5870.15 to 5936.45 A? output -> 3.489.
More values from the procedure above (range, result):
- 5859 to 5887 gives 4.479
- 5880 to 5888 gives 4.558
